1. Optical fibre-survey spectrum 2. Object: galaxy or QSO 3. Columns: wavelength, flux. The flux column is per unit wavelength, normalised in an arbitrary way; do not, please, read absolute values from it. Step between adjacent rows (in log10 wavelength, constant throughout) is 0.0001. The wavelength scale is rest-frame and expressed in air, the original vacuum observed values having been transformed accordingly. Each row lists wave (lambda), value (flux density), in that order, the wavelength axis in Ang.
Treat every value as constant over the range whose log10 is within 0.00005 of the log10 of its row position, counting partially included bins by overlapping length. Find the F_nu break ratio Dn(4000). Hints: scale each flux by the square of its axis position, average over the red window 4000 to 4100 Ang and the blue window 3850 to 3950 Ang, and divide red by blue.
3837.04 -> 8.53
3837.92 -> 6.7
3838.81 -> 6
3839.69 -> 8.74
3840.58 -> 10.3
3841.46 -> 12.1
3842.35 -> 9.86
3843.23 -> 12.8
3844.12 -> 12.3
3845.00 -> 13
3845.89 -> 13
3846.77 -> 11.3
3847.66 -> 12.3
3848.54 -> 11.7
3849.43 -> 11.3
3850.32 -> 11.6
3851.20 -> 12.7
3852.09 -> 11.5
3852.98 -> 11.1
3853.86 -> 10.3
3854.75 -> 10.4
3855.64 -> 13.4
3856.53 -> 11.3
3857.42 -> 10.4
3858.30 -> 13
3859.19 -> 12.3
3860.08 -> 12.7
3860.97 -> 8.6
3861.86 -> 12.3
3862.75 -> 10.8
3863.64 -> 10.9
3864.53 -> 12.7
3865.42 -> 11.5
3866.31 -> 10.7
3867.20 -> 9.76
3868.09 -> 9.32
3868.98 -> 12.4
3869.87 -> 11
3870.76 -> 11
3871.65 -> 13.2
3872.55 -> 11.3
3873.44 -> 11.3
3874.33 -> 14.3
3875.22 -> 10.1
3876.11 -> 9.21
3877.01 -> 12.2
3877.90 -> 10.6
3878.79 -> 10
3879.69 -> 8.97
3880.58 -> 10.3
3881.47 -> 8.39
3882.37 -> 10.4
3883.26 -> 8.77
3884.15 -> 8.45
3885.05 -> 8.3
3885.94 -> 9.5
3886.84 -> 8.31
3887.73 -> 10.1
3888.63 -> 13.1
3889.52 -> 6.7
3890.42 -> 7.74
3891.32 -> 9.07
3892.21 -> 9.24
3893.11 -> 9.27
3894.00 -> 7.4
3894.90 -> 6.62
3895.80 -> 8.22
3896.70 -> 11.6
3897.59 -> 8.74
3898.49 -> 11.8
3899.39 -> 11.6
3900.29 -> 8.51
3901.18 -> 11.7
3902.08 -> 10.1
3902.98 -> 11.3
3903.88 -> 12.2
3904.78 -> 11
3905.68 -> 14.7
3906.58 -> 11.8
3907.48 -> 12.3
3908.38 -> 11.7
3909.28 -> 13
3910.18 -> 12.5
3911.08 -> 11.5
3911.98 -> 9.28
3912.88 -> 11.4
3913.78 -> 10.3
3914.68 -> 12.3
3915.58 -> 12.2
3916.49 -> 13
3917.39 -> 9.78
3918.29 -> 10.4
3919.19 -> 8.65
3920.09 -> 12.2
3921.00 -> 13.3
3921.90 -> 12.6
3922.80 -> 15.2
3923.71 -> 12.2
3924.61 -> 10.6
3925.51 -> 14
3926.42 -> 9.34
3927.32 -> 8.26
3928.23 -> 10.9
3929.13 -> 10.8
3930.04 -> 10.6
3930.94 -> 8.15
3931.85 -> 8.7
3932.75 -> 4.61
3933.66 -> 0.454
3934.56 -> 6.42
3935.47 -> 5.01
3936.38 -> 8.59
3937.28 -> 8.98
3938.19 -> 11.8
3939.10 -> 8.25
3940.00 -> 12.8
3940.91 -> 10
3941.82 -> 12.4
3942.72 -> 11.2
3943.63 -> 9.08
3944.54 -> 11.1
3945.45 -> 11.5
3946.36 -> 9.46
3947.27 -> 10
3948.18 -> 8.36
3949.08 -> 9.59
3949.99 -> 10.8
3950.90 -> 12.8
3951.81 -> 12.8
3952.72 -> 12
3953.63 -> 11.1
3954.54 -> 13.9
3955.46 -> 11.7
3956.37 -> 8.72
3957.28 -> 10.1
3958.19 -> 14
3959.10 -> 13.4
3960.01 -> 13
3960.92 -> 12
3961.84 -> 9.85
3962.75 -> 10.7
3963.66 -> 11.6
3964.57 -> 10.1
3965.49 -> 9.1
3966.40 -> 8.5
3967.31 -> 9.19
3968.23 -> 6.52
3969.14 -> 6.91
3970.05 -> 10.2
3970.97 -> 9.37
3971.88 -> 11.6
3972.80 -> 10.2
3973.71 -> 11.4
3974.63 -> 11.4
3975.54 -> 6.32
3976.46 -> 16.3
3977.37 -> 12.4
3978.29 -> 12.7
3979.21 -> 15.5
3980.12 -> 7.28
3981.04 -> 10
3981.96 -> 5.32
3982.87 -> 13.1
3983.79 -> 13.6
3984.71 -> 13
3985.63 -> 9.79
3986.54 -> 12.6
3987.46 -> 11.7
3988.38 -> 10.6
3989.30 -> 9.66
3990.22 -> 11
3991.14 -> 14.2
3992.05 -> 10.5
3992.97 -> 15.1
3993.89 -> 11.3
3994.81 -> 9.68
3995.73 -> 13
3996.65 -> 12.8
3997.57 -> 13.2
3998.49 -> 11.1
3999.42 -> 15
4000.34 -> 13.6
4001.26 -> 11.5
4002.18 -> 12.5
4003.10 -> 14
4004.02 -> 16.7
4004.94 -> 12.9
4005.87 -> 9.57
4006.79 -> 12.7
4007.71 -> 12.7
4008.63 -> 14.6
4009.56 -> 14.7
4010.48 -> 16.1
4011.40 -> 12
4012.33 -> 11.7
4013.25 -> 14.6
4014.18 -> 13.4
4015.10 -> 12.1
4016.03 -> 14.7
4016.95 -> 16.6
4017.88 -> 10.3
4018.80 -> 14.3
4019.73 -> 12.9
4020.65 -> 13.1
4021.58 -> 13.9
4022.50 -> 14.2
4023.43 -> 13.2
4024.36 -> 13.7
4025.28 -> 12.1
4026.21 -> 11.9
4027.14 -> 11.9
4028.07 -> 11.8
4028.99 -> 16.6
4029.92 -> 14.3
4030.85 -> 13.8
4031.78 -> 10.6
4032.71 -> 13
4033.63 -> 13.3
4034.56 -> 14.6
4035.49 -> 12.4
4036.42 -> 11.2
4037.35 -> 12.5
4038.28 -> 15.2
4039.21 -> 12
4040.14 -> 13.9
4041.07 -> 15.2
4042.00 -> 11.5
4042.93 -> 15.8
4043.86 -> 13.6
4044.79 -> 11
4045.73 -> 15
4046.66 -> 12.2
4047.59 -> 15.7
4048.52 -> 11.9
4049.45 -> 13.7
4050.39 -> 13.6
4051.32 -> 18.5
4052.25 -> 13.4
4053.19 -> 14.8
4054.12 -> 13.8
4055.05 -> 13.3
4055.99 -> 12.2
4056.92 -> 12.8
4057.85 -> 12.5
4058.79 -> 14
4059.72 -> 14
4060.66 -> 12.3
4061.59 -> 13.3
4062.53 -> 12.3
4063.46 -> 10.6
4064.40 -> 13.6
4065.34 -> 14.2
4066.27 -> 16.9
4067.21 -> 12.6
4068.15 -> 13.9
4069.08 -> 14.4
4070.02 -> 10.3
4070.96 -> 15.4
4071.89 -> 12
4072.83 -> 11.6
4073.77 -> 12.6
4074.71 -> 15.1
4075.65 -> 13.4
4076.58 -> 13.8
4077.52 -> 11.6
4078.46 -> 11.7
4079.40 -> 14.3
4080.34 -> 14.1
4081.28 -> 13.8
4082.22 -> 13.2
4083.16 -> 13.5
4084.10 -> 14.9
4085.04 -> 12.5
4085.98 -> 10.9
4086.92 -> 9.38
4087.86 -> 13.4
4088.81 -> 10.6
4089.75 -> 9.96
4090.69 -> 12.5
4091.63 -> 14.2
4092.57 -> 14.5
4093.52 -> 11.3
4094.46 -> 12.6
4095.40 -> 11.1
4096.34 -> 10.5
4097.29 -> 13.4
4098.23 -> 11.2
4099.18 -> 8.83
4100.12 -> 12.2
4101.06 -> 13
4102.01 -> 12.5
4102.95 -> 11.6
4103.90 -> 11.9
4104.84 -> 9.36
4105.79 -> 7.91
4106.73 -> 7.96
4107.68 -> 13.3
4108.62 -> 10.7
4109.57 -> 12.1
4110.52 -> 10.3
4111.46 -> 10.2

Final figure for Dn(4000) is 1.4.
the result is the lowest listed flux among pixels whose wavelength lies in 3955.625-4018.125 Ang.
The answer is 5.32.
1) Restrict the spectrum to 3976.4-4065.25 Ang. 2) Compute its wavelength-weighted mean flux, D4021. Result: 13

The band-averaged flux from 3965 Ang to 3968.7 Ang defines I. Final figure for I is 8.33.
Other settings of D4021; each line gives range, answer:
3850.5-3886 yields 10.9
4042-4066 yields 13.5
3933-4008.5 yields 11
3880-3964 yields 10.4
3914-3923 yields 11.8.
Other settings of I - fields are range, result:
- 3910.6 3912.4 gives 10.5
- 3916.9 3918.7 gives 10.2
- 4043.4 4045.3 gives 12.3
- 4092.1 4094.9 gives 12.8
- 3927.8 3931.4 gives 10.1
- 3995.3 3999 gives 12.5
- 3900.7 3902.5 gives 10.9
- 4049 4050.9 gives 13.7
